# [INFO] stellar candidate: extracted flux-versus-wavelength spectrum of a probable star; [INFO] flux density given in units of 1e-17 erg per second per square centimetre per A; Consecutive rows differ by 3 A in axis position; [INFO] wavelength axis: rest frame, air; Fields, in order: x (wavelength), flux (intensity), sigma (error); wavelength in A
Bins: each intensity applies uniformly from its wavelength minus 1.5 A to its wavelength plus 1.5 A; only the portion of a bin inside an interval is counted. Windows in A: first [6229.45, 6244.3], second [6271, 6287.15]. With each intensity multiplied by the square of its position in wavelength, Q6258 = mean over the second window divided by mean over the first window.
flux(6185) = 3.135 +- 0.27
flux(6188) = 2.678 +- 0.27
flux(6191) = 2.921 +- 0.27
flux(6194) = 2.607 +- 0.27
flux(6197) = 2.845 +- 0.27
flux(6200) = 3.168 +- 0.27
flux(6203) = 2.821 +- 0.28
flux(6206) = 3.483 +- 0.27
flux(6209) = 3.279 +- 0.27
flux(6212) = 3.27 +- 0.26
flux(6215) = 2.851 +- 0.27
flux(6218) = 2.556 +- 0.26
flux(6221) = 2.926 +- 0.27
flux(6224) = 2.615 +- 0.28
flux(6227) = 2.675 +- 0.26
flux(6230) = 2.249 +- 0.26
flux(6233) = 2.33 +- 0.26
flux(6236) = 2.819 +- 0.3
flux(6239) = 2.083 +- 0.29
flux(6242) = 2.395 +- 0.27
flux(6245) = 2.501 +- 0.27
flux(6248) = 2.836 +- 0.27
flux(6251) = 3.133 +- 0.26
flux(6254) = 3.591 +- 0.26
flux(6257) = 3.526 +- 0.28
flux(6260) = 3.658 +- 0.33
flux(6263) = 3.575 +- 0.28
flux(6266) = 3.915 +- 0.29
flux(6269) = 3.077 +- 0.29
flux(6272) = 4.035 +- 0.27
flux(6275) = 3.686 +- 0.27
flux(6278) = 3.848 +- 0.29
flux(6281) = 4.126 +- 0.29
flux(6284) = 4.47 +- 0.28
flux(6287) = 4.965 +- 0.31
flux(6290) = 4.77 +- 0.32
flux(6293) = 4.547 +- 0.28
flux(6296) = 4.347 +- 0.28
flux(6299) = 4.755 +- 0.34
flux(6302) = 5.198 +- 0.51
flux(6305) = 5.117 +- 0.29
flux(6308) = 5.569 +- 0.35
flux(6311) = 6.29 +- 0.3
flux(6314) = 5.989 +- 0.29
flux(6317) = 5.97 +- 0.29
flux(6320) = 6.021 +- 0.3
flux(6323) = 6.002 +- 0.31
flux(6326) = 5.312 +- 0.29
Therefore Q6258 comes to 1.8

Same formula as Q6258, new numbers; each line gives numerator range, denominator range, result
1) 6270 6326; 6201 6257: 1.80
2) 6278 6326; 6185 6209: 1.80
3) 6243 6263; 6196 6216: 1.05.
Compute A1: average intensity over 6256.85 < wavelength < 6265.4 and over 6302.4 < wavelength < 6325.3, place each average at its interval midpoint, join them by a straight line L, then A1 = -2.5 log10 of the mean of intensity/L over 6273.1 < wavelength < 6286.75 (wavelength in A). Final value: 0.08 mag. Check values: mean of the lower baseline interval 3.63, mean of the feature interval 4.12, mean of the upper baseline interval 5.8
